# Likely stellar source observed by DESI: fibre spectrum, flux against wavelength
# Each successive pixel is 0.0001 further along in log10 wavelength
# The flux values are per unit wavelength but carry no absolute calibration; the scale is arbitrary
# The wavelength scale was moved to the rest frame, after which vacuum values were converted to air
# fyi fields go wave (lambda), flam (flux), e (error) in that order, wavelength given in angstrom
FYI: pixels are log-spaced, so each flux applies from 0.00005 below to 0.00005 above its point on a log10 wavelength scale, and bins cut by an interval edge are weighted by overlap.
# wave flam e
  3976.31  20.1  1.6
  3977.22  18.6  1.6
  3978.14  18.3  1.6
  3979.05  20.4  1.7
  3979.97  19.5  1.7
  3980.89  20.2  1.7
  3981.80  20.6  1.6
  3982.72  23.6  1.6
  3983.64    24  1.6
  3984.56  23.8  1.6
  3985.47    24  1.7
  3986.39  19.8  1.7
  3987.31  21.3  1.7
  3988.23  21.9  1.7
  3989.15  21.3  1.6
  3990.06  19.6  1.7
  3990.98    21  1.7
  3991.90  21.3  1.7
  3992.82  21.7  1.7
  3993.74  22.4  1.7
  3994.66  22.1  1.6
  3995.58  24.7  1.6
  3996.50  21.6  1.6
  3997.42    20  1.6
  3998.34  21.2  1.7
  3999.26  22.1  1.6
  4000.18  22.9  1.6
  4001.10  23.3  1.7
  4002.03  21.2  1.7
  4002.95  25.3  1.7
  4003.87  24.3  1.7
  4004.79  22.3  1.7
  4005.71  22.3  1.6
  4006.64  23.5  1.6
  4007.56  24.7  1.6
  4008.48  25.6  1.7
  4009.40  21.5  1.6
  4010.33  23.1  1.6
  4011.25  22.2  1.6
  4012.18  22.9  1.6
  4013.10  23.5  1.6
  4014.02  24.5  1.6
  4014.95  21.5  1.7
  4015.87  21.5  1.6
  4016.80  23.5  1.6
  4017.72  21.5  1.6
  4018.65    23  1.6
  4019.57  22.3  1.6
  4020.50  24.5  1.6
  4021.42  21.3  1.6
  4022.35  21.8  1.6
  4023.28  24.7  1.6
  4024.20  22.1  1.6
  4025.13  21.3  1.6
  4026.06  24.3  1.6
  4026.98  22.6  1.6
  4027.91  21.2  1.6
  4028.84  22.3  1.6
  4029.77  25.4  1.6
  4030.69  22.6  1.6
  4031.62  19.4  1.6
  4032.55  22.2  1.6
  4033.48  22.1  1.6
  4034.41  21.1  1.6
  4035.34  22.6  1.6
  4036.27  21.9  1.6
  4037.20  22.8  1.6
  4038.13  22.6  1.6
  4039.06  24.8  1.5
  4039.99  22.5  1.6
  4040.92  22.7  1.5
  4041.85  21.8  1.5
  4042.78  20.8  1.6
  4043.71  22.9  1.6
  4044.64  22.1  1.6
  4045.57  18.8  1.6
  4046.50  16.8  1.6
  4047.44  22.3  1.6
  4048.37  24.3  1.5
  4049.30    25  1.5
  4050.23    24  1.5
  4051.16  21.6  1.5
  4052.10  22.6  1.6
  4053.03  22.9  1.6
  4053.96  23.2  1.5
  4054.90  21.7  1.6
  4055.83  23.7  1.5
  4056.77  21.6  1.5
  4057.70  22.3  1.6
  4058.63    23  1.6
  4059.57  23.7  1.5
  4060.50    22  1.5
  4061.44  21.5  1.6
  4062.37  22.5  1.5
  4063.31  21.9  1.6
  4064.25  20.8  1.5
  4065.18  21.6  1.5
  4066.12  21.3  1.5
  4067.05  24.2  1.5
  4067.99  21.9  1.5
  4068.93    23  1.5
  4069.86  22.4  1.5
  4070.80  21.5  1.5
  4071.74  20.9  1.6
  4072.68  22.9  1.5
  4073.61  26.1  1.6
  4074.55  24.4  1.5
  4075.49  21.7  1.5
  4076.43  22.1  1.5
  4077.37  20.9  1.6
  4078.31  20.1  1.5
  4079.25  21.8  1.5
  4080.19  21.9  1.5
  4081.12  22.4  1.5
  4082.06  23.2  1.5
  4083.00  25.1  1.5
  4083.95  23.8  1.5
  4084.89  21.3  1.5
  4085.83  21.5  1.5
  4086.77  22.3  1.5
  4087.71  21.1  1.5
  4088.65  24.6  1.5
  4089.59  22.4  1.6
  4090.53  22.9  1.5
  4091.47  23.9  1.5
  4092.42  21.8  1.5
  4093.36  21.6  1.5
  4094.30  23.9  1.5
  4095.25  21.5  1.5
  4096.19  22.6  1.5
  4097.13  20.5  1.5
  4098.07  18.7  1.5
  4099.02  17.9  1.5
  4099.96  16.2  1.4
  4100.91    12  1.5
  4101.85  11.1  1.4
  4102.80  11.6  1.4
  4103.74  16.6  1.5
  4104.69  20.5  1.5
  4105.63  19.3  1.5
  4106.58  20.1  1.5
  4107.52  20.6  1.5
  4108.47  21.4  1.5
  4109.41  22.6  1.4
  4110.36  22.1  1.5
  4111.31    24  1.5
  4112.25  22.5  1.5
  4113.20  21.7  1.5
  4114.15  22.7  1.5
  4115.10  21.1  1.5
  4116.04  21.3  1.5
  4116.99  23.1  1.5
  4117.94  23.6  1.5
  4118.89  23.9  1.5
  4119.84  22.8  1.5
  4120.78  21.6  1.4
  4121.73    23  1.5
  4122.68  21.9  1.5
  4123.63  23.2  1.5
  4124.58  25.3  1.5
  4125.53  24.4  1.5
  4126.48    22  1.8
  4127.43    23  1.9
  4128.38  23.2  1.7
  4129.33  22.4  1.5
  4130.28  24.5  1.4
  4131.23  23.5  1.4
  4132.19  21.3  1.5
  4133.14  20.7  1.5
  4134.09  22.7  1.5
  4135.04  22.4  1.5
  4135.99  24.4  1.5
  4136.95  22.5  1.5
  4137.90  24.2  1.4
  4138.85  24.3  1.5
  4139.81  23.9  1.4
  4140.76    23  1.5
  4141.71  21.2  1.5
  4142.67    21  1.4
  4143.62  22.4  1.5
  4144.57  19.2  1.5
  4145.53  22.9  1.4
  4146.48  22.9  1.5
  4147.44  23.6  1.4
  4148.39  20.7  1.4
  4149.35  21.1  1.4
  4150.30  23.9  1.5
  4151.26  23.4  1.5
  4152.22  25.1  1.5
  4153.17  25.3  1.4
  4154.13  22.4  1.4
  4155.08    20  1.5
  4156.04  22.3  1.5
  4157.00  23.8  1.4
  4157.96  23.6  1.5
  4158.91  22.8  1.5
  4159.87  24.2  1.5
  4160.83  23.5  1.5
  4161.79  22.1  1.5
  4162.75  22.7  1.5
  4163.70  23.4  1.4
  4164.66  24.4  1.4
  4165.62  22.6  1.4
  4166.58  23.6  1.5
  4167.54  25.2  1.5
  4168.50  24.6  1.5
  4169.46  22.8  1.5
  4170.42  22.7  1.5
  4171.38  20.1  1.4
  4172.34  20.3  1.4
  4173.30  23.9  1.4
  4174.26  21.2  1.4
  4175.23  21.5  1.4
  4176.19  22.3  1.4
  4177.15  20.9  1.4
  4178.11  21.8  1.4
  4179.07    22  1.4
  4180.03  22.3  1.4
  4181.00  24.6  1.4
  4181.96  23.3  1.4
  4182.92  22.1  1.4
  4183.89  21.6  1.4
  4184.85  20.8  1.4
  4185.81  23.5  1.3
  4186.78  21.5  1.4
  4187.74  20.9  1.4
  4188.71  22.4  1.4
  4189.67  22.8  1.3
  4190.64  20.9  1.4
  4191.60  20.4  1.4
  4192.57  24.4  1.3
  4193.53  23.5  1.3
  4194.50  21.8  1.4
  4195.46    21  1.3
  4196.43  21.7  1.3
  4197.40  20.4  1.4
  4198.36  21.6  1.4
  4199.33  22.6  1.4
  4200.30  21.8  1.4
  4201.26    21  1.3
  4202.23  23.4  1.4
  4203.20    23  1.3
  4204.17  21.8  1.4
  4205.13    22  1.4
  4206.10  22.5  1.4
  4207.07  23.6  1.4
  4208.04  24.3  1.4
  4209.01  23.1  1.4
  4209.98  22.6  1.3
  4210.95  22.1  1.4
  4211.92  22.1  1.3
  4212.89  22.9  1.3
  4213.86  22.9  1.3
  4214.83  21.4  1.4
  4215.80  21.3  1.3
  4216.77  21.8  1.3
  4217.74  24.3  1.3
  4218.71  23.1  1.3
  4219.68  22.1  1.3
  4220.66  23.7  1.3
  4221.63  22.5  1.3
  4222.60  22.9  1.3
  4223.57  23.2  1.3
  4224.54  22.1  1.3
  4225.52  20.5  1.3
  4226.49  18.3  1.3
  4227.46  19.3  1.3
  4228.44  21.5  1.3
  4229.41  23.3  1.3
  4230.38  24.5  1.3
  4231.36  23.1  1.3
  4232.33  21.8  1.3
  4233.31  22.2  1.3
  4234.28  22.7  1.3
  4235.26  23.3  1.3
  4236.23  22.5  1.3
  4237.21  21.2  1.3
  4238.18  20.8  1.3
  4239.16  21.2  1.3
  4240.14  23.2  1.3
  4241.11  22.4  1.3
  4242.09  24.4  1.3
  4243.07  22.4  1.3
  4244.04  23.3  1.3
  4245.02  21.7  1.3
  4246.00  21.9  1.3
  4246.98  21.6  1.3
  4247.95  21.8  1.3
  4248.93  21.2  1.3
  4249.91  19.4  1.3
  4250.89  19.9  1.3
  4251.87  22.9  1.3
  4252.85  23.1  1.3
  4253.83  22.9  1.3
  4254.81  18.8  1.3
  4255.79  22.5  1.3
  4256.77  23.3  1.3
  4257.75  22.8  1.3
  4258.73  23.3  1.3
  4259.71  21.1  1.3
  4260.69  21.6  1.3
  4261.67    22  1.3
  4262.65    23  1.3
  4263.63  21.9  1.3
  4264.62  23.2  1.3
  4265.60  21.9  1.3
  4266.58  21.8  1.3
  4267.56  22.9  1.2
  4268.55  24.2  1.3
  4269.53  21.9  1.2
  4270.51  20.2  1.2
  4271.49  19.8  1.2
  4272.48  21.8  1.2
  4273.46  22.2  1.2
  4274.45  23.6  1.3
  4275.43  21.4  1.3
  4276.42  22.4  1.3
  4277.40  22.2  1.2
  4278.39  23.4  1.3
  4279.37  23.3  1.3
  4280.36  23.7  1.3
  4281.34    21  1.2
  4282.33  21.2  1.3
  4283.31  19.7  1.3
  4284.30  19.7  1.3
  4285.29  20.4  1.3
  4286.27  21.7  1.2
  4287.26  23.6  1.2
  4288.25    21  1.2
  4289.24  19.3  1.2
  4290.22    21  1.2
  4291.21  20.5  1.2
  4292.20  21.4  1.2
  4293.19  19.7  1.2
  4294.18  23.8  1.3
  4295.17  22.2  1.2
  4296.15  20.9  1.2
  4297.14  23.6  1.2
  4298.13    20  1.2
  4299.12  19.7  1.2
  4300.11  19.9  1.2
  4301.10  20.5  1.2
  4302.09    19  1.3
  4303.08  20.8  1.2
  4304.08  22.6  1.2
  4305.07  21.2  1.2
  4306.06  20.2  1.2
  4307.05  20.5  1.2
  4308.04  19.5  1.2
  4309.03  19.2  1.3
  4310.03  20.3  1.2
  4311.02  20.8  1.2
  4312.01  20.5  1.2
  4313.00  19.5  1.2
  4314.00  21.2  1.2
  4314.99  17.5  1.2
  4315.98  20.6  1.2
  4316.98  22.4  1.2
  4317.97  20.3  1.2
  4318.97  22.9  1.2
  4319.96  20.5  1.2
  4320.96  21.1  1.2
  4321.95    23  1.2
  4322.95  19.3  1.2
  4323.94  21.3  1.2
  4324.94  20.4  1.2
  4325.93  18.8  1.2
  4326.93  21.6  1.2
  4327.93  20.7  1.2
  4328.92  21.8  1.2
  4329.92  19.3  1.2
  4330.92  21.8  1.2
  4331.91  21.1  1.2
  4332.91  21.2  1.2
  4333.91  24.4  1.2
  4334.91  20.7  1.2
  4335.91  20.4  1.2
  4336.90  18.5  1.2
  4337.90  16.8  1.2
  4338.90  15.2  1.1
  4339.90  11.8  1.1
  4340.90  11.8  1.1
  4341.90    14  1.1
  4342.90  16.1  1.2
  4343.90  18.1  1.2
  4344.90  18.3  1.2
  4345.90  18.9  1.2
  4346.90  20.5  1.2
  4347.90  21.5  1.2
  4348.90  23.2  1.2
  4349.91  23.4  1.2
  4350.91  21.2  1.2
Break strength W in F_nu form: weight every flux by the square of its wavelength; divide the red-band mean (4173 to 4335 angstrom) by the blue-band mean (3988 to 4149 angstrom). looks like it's 1.07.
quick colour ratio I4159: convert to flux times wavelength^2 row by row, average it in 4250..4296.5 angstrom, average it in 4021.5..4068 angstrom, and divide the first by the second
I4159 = 1.1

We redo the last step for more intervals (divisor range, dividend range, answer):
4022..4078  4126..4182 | 1.07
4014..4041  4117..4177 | 1.08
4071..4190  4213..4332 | 1.04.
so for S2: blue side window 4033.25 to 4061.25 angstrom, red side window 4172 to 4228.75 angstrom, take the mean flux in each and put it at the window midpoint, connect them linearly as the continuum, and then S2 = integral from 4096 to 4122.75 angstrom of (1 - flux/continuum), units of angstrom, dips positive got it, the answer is 2.5 angstrom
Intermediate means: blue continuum 22.3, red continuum 22.1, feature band 20.2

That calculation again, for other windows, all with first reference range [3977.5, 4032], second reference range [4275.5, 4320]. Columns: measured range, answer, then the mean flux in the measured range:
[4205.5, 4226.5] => -1.12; 22.5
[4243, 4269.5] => -1.11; 22.1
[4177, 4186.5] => -0.35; 22.3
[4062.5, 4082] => -0.19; 22.2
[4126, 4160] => -1.67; 22.8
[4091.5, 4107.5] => 2.33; 18.7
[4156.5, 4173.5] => -1.19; 23.1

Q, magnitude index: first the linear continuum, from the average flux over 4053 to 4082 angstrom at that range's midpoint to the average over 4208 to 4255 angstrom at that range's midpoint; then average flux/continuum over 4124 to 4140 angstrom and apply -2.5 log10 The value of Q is -0.04 mag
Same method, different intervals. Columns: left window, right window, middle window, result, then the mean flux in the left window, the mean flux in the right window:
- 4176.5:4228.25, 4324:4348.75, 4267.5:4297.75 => -0.074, 22.2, 19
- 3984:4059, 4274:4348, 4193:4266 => -0.062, 22.4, 20.4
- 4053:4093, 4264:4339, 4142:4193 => -0.031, 22.5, 21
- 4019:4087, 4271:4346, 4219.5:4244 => -0.062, 22.4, 20.4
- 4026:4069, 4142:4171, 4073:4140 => 0.041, 22.3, 22.9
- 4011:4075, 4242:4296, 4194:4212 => -0.010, 22.5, 21.8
